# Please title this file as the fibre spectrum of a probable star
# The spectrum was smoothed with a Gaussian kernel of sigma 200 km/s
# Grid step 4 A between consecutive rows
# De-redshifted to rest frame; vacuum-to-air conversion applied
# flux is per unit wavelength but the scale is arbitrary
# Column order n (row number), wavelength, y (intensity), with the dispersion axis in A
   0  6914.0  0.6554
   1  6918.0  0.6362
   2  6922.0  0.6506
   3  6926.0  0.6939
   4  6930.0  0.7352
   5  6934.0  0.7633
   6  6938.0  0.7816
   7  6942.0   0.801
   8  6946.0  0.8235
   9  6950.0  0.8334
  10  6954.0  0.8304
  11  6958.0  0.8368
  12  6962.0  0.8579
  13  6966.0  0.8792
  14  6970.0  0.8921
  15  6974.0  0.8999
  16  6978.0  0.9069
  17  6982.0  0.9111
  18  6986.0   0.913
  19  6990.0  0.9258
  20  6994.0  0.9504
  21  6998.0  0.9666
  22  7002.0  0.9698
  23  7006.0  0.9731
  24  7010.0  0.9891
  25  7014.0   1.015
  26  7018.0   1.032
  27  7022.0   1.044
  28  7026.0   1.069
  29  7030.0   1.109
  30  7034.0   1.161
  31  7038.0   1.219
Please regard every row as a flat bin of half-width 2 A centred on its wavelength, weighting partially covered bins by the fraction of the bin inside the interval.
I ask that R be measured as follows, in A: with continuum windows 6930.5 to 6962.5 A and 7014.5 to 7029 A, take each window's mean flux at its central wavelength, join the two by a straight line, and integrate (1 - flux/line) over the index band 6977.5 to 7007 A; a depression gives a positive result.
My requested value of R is 0.5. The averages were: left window 0.81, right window 1.05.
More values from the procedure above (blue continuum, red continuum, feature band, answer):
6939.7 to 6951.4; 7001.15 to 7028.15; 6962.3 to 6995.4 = 0.23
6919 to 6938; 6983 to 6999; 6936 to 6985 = -1.70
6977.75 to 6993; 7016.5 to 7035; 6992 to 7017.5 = 0.39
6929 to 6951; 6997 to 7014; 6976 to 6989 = 0.03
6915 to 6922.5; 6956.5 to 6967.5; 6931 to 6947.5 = -0.95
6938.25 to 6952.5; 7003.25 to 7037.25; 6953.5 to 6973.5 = 0.19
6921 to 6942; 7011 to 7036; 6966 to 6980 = -0.18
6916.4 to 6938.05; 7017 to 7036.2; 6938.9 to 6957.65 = -0.84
